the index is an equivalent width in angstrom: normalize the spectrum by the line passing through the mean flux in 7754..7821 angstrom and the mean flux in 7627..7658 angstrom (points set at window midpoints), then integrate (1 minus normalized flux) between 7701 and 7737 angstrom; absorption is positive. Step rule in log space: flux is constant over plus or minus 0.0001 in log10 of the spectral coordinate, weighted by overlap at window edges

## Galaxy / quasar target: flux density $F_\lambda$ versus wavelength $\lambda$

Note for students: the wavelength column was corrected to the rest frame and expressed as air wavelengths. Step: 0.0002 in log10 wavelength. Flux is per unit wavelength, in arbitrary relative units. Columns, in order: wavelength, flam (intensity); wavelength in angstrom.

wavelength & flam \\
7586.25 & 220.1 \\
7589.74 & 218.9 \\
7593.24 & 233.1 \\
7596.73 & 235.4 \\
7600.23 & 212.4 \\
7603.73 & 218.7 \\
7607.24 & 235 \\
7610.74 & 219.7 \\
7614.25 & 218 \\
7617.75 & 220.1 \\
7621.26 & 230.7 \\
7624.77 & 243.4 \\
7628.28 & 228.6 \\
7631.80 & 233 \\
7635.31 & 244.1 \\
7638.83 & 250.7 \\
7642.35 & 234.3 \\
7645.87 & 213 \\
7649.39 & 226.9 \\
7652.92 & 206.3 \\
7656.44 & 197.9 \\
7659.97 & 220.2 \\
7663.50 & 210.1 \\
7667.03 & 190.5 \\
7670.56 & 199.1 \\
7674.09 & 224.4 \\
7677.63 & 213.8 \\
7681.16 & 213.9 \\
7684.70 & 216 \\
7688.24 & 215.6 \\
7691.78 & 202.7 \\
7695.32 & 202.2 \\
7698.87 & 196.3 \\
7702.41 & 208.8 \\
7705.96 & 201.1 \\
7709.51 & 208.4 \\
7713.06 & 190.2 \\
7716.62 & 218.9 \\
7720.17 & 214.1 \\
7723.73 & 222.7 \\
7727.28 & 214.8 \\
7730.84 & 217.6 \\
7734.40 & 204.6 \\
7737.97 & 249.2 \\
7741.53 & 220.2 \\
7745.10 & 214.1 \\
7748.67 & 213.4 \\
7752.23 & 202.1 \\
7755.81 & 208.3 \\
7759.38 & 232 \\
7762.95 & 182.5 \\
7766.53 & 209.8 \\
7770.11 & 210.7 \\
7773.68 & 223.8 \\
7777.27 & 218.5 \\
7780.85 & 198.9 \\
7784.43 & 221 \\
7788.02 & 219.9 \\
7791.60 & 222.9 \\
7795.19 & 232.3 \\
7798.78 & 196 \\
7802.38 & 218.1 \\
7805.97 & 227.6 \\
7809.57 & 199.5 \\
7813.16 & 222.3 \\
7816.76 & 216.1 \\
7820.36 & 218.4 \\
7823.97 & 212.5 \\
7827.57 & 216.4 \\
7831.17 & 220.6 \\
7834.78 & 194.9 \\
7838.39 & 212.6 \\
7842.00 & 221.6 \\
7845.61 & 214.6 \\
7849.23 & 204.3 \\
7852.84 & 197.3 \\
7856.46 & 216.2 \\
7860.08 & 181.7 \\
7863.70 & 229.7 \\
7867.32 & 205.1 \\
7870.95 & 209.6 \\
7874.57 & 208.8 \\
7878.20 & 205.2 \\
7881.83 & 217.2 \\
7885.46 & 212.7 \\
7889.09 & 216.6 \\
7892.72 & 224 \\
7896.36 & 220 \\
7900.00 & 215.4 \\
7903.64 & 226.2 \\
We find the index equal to 1.5 angstrom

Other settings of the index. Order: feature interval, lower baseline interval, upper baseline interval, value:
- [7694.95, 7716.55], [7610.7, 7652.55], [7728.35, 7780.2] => 1.8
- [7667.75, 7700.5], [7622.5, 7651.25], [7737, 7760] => 2.7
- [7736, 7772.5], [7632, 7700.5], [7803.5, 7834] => 0.2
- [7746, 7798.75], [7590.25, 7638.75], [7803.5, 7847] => 1.2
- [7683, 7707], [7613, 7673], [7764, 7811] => 1.4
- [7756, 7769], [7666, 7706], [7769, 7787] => 0.3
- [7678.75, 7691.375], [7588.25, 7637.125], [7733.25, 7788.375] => 0.4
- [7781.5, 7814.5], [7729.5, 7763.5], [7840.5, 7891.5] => -0.6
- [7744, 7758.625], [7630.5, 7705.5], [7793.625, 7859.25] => 0.2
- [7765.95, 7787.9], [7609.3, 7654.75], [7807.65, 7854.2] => 0.2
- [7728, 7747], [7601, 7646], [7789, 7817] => 0.1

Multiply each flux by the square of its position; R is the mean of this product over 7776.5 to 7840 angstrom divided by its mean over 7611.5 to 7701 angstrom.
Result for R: 1.0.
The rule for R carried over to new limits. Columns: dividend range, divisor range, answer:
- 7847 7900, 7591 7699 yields 1.02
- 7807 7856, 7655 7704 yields 1.06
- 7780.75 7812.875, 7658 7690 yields 1.06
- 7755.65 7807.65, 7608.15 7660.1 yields 0.99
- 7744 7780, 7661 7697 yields 1.03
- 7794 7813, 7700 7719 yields 1.07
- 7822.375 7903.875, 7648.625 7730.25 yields 1.06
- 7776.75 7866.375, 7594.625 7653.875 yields 0.98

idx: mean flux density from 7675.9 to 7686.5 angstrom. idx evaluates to 215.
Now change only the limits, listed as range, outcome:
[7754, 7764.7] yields 208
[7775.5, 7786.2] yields 213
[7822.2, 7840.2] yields 211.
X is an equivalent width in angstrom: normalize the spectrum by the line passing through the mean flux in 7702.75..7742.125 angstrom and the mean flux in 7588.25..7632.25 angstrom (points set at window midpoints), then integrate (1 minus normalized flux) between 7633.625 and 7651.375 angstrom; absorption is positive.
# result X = -0.8 angstrom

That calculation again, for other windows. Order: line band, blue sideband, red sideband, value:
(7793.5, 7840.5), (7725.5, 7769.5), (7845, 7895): -0.6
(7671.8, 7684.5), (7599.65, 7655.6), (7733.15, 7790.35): 0.3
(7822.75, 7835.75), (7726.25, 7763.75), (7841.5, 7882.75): -0.1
